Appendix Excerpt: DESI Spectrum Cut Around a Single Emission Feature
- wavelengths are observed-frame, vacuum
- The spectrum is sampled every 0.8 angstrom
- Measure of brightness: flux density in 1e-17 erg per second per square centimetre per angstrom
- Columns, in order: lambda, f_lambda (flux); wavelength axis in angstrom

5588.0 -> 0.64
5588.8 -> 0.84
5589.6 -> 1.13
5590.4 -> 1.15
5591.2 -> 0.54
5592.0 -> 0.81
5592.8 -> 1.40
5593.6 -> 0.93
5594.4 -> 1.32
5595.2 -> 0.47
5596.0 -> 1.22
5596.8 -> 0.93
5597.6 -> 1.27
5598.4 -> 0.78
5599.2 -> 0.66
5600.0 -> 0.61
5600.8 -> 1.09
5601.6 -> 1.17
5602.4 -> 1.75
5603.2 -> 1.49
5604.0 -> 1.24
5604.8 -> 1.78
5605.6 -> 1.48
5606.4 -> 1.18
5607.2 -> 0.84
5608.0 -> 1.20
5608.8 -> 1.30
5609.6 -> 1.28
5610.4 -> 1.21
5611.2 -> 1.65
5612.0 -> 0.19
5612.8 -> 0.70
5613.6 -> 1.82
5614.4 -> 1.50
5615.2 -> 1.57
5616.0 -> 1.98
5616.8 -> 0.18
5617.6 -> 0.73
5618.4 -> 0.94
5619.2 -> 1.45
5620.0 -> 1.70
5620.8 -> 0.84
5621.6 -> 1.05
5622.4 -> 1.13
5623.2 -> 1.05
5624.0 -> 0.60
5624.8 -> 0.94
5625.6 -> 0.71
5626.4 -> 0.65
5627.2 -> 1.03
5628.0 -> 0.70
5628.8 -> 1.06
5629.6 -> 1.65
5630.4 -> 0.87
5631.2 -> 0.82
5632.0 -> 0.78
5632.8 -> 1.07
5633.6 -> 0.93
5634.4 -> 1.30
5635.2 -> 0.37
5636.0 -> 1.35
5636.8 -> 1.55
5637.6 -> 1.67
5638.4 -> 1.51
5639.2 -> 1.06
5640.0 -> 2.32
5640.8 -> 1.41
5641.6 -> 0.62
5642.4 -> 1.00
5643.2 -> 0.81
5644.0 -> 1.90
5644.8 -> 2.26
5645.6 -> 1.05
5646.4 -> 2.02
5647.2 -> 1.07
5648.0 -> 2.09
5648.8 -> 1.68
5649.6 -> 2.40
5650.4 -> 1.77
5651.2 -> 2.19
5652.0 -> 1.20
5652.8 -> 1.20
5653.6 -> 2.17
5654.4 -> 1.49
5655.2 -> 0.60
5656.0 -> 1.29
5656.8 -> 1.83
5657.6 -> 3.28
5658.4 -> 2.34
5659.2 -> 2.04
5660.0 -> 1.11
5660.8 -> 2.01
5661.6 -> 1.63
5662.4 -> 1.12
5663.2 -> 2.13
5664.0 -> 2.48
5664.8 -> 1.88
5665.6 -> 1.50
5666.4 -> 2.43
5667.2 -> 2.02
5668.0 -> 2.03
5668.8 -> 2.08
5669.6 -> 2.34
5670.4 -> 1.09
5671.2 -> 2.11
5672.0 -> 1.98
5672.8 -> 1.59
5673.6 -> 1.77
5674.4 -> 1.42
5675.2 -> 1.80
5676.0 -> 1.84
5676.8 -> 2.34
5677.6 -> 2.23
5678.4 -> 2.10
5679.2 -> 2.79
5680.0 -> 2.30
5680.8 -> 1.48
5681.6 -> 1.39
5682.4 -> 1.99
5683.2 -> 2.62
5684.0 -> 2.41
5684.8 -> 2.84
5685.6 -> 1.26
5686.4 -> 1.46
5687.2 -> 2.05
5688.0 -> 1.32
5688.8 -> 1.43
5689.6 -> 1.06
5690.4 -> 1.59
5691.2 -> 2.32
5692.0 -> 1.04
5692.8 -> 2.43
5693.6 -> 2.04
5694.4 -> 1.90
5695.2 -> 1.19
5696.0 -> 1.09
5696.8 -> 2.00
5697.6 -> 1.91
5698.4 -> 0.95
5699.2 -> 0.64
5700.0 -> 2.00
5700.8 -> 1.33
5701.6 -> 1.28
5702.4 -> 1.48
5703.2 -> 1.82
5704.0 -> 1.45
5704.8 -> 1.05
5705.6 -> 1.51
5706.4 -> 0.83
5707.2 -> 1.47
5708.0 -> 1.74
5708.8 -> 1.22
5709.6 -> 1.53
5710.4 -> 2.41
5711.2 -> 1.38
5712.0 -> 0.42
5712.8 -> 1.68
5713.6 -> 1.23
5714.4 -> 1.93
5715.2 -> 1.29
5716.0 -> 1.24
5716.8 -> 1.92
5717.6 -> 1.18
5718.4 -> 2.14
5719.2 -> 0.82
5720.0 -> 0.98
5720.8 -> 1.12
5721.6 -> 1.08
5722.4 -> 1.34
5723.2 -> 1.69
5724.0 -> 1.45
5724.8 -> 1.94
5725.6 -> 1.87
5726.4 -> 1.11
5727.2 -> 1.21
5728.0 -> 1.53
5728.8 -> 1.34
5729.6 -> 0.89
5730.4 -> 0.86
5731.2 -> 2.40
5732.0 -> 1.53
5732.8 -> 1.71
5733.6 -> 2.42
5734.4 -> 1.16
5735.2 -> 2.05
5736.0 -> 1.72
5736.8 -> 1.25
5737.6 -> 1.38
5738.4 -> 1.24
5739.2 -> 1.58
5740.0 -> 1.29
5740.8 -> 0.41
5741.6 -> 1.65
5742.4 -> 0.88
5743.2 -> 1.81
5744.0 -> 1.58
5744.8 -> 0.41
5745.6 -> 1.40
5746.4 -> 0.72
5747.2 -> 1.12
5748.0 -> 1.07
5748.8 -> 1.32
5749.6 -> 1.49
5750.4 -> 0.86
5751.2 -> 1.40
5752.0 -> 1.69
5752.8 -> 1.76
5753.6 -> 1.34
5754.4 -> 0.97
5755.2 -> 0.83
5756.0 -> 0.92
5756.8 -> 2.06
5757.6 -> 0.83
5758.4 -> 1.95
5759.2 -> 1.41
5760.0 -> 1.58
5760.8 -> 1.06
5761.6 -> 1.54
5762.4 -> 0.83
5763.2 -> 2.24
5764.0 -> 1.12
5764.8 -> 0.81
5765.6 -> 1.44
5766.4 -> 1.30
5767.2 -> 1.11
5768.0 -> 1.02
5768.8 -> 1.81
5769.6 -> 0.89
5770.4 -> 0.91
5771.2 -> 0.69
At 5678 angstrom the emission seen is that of Mg II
